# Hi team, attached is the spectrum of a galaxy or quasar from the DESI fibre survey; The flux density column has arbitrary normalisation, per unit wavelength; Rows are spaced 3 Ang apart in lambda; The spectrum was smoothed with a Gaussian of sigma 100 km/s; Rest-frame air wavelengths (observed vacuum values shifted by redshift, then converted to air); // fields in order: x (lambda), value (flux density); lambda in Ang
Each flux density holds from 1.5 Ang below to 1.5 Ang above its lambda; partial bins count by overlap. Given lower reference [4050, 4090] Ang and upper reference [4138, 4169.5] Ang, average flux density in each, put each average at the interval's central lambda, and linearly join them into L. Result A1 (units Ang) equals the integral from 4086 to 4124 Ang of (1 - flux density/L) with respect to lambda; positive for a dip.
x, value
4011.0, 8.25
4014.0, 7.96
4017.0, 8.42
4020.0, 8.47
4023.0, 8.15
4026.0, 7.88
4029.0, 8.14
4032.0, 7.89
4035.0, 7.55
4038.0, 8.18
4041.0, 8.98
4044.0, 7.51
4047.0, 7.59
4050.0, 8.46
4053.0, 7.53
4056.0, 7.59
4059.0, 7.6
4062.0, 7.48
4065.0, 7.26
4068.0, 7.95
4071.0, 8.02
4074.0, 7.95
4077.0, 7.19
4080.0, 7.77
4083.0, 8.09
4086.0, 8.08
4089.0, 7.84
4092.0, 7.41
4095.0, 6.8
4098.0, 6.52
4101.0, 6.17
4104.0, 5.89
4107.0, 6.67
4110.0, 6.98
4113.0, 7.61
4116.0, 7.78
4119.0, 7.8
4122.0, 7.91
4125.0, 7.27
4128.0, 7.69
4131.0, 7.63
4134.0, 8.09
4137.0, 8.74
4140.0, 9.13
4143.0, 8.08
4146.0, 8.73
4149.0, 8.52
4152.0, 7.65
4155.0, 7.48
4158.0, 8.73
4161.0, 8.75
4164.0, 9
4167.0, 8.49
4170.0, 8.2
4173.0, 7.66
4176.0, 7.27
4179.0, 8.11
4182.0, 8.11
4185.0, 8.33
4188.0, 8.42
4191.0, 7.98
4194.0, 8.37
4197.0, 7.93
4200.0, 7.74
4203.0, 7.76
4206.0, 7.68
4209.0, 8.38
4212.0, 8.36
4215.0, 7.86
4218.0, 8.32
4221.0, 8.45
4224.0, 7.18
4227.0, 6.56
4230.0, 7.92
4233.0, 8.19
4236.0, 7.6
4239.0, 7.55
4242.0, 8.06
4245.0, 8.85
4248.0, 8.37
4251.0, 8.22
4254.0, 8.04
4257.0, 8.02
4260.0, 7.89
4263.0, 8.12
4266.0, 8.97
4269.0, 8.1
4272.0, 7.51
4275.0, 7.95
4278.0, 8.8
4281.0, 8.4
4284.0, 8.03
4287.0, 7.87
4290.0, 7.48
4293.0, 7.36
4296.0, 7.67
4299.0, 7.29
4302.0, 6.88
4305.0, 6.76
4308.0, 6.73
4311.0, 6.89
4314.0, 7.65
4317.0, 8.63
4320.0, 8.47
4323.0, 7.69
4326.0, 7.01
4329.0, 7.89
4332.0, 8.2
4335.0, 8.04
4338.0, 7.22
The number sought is 4.2 Ang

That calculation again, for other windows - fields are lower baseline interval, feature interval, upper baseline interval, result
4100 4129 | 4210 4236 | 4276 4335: -1.3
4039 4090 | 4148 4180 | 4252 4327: -1.5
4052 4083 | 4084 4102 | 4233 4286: 1.2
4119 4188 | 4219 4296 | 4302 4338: -1.7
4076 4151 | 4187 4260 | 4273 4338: -3.1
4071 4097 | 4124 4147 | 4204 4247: -1.3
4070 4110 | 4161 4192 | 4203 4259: -2.0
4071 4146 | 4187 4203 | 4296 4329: -1.1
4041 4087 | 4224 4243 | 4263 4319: 0.4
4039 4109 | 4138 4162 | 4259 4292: -2.1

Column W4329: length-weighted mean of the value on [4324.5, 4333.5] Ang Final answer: 7.7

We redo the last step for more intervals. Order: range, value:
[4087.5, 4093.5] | 7.62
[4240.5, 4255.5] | 8.31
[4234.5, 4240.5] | 7.57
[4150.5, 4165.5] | 8.32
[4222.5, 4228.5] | 6.87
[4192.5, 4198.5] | 8.15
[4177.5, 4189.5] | 8.24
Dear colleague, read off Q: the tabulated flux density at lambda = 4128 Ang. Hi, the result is 7.69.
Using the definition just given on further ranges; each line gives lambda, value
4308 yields 6.73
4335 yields 8.04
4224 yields 7.18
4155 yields 7.48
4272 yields 7.51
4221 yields 8.45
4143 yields 8.08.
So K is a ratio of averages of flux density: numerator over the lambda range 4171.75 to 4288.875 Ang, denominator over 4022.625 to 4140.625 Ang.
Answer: 1.05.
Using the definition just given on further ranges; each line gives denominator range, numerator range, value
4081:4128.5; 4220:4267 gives 1.10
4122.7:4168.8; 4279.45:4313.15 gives 0.90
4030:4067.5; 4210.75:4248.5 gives 1.02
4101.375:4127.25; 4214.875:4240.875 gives 1.07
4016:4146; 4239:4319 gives 1.02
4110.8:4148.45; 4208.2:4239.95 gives 0.98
